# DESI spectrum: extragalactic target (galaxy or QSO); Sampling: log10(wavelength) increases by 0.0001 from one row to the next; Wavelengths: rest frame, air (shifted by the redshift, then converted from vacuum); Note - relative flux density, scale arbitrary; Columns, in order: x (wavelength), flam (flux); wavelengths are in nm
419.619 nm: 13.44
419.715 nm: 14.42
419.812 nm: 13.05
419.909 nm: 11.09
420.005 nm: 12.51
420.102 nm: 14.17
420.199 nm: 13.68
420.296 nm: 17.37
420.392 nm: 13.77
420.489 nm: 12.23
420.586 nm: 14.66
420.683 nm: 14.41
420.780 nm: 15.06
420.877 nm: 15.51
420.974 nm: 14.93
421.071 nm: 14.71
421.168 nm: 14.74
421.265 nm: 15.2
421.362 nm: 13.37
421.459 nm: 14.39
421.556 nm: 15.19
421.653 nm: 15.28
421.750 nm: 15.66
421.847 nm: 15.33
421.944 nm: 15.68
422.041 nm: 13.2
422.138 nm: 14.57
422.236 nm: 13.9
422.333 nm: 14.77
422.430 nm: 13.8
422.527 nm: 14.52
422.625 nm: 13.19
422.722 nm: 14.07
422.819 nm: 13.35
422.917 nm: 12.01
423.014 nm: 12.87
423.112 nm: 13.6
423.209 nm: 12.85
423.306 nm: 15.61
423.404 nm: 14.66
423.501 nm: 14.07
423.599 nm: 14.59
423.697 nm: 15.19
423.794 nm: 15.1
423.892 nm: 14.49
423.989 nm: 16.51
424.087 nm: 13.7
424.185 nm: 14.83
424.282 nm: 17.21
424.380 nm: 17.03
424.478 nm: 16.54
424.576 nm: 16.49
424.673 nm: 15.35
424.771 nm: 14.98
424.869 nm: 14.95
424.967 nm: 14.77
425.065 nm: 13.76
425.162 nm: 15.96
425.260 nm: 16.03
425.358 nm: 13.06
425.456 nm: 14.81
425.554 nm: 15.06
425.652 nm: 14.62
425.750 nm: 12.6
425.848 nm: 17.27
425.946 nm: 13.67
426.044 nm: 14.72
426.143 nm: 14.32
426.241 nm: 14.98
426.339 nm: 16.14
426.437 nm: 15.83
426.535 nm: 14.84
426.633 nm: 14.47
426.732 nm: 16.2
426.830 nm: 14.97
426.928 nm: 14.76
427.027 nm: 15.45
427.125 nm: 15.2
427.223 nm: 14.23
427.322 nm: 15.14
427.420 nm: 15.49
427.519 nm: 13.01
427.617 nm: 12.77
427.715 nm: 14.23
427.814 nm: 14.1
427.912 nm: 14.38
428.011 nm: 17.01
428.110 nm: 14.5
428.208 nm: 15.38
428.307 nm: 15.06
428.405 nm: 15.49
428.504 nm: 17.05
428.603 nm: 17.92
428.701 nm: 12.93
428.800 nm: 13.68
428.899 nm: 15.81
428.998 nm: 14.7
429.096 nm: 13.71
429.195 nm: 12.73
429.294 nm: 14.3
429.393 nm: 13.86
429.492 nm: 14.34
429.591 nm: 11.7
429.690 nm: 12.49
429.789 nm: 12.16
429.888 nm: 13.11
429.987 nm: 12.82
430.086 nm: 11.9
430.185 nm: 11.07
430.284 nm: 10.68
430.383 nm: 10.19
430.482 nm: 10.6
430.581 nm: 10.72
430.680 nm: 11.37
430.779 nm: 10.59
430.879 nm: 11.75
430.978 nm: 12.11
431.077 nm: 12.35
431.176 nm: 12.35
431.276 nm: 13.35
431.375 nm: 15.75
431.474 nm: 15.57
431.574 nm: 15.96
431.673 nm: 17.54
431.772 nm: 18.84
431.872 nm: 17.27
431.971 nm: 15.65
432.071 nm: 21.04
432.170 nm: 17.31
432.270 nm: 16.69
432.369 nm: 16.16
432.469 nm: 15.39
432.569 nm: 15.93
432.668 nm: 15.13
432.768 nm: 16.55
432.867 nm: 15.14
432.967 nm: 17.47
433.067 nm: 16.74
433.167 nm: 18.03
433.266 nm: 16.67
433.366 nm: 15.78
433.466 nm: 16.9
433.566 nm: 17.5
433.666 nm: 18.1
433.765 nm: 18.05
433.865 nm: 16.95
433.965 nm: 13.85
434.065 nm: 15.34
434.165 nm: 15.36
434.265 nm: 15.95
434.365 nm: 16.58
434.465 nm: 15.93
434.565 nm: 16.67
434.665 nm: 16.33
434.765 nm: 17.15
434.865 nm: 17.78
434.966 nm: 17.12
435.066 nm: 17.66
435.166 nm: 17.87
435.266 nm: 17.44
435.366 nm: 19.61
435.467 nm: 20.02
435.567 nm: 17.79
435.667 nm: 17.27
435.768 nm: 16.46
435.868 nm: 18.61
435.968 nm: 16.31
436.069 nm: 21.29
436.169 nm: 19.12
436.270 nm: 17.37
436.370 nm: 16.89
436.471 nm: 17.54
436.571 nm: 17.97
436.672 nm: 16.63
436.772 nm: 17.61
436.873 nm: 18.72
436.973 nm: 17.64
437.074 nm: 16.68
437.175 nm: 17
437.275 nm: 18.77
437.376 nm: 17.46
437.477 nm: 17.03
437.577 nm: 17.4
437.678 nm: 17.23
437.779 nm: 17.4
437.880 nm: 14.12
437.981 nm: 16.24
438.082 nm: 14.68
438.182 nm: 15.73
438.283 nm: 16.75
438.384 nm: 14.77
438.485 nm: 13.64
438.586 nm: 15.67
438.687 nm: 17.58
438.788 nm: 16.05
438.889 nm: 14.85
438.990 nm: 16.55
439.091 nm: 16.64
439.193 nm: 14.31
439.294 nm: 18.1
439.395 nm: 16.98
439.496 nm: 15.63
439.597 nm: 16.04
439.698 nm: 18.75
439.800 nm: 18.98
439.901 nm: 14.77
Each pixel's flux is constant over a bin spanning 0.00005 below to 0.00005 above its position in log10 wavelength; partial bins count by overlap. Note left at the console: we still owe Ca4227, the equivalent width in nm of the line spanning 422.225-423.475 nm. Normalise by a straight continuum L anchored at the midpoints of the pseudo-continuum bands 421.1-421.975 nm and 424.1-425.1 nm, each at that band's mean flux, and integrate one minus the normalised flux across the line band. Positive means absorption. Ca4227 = 0.12 nm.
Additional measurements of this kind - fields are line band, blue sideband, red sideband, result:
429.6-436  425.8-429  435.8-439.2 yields 0.20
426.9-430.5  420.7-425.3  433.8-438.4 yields 0.42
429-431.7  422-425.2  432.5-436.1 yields 0.56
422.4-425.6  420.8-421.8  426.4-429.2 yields 0.04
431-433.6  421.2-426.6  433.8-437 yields 0.07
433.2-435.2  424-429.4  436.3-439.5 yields -0.08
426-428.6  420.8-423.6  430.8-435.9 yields 0.04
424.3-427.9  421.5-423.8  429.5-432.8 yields -0.20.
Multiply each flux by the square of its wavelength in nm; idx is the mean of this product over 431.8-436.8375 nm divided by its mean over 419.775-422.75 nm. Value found 1.27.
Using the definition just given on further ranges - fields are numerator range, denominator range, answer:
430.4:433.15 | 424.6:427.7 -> 1.04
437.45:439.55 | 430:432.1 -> 1.22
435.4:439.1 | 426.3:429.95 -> 1.22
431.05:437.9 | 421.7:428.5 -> 1.20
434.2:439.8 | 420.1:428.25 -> 1.23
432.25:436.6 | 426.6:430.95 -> 1.28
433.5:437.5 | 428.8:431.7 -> 1.38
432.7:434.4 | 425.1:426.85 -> 1.14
